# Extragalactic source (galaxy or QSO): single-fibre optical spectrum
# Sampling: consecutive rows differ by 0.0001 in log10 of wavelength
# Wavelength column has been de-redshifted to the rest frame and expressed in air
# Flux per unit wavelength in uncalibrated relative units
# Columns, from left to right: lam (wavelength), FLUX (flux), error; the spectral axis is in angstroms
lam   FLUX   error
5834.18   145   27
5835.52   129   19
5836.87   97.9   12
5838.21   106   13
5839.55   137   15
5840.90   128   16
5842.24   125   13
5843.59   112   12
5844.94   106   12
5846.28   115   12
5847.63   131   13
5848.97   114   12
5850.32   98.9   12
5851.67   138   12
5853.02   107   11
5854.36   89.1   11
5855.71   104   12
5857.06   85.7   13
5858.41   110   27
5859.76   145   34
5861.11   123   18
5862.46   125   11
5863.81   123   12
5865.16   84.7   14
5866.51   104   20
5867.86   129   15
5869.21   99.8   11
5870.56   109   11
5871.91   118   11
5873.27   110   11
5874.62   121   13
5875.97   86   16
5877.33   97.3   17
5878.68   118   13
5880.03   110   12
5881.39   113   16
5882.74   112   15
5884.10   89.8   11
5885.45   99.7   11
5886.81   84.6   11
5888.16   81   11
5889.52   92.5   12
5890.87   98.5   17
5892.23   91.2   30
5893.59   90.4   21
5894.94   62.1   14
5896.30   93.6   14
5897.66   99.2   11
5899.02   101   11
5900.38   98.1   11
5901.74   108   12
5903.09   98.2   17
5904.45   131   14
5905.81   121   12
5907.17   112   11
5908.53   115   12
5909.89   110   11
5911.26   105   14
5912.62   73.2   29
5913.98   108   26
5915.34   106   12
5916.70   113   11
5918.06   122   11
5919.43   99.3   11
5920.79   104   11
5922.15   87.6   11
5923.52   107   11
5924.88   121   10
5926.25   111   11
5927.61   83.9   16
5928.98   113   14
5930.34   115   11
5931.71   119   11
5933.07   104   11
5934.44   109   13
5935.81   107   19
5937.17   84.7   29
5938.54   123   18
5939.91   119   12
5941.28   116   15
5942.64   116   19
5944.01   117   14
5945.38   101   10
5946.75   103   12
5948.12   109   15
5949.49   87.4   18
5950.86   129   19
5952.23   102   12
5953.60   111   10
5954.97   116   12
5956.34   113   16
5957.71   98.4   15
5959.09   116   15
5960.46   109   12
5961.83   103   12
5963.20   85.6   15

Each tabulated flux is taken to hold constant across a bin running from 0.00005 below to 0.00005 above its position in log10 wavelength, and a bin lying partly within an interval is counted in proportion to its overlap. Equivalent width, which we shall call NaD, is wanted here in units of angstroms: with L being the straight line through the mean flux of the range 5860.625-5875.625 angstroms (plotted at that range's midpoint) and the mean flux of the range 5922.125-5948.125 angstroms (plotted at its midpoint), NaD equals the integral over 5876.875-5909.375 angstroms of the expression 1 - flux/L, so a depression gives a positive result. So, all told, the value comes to 3.0 angstroms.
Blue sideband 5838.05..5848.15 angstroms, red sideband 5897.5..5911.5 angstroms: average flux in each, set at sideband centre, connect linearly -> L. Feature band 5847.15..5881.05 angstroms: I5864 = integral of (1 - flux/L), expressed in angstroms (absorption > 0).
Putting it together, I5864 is 1.6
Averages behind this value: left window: 121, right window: 109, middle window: 111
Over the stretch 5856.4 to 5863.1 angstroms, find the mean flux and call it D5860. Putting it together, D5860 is 118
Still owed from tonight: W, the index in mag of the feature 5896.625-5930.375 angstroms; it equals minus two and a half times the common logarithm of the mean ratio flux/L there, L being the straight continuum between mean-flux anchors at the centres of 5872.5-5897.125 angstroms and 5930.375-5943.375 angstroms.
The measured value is -0.01 mag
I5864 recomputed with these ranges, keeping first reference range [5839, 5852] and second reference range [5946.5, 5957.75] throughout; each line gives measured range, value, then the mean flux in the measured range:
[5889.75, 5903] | 2.39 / 93.8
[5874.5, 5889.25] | 2.01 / 100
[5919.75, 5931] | 0.62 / 105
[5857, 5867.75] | 0.28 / 115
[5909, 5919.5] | 0.69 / 105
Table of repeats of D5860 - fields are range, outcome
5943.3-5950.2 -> 104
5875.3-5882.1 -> 105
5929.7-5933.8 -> 113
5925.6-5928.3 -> 97.3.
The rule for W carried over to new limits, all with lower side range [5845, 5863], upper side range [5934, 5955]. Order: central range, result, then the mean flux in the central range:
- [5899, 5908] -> 0.01 mag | 111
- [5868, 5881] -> 0.04 mag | 109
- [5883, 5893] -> 0.22 mag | 91.9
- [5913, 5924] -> 0.06 mag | 105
